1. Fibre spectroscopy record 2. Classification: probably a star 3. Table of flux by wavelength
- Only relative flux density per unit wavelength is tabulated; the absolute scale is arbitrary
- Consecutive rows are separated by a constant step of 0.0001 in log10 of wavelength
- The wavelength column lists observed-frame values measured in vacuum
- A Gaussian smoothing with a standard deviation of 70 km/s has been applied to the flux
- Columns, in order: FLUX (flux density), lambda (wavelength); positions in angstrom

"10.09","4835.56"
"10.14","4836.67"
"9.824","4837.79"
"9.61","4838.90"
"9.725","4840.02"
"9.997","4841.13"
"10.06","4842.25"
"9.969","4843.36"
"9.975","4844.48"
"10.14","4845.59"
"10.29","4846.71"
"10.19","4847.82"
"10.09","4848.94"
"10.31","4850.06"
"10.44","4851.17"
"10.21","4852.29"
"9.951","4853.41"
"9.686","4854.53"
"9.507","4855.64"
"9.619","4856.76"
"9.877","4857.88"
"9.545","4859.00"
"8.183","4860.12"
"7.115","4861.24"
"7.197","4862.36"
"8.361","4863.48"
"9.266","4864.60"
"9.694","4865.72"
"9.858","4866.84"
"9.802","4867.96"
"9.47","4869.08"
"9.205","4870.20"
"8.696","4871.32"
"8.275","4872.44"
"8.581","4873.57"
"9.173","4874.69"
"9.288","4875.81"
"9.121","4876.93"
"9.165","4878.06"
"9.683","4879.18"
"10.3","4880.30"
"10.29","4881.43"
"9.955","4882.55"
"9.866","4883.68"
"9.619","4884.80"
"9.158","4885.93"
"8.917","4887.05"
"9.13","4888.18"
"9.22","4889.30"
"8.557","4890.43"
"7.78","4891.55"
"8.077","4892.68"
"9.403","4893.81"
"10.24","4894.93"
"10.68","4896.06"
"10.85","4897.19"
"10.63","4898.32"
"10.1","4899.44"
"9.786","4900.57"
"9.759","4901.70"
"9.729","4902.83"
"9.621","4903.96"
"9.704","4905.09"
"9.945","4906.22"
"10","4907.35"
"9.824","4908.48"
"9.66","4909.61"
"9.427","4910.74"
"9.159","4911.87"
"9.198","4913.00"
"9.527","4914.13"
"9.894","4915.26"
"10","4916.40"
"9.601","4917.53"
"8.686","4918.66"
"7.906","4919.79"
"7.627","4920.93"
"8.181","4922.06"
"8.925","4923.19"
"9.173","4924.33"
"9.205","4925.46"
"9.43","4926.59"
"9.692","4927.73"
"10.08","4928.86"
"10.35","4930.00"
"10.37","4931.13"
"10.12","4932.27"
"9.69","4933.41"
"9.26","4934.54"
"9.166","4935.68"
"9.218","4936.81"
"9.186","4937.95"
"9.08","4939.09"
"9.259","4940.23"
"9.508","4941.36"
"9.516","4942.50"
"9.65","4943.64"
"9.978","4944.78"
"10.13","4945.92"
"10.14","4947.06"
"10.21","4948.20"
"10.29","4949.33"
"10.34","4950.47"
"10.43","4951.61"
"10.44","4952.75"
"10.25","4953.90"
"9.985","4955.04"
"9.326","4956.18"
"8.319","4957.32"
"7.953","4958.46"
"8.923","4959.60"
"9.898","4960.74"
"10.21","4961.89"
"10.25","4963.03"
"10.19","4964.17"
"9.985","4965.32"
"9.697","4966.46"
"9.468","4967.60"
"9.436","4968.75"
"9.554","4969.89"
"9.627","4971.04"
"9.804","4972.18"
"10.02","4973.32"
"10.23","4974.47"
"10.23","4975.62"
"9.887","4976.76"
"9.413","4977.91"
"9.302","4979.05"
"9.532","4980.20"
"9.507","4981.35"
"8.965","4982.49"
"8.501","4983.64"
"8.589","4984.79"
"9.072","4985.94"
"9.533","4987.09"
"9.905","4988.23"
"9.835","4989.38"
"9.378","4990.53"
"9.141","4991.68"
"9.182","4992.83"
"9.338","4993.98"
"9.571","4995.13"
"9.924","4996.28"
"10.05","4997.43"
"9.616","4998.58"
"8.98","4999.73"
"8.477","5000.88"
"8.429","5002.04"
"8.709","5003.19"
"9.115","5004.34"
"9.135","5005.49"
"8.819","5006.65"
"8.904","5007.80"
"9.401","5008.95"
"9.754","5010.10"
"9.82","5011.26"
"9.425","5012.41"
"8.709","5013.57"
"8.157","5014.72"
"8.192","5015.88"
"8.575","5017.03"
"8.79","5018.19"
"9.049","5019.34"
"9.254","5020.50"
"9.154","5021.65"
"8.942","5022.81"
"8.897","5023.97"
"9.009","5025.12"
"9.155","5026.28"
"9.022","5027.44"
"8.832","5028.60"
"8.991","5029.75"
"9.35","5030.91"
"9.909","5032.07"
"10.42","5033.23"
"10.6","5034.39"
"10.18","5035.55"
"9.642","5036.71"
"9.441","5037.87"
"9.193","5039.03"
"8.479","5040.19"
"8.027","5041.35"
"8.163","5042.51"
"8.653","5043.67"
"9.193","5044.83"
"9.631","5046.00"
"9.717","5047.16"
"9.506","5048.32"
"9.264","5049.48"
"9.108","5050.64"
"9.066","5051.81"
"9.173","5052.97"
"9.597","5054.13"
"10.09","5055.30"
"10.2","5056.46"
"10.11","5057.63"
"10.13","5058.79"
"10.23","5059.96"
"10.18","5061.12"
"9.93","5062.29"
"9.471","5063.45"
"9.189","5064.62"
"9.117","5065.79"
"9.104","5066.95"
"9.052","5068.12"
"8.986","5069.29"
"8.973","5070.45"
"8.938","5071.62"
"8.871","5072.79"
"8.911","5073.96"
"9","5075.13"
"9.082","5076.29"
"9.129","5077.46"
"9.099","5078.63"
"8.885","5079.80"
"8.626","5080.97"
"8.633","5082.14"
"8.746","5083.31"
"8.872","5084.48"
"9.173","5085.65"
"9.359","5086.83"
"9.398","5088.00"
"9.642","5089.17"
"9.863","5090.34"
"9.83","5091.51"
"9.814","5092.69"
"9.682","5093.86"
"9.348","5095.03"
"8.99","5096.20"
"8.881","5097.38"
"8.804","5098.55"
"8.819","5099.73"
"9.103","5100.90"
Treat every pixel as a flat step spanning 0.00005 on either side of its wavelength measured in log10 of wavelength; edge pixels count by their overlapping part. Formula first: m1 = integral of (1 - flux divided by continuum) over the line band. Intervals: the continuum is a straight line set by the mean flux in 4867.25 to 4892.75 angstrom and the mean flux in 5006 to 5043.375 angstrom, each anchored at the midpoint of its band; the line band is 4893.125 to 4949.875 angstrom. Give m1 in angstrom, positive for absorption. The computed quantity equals -2.6 angstrom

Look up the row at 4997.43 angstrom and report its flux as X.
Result 10.05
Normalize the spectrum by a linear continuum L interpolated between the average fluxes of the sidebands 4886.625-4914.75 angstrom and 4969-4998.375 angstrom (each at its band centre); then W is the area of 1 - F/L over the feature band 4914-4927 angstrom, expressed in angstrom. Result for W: 0.77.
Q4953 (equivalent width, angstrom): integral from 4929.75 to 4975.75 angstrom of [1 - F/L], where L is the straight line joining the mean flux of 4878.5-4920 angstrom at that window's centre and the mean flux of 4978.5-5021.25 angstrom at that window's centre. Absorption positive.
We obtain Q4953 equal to -1.9 angstrom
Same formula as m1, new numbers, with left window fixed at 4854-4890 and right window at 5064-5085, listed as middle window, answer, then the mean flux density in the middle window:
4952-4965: -0.8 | 9.62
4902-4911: -0.6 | 9.75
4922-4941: -0.7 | 9.47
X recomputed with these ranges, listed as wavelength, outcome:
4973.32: 10.02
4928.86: 10.08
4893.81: 9.403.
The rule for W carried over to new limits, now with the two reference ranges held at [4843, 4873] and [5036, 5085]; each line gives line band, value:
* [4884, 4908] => -0.4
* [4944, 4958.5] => -0.9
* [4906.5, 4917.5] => -0.3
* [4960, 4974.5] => -0.8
